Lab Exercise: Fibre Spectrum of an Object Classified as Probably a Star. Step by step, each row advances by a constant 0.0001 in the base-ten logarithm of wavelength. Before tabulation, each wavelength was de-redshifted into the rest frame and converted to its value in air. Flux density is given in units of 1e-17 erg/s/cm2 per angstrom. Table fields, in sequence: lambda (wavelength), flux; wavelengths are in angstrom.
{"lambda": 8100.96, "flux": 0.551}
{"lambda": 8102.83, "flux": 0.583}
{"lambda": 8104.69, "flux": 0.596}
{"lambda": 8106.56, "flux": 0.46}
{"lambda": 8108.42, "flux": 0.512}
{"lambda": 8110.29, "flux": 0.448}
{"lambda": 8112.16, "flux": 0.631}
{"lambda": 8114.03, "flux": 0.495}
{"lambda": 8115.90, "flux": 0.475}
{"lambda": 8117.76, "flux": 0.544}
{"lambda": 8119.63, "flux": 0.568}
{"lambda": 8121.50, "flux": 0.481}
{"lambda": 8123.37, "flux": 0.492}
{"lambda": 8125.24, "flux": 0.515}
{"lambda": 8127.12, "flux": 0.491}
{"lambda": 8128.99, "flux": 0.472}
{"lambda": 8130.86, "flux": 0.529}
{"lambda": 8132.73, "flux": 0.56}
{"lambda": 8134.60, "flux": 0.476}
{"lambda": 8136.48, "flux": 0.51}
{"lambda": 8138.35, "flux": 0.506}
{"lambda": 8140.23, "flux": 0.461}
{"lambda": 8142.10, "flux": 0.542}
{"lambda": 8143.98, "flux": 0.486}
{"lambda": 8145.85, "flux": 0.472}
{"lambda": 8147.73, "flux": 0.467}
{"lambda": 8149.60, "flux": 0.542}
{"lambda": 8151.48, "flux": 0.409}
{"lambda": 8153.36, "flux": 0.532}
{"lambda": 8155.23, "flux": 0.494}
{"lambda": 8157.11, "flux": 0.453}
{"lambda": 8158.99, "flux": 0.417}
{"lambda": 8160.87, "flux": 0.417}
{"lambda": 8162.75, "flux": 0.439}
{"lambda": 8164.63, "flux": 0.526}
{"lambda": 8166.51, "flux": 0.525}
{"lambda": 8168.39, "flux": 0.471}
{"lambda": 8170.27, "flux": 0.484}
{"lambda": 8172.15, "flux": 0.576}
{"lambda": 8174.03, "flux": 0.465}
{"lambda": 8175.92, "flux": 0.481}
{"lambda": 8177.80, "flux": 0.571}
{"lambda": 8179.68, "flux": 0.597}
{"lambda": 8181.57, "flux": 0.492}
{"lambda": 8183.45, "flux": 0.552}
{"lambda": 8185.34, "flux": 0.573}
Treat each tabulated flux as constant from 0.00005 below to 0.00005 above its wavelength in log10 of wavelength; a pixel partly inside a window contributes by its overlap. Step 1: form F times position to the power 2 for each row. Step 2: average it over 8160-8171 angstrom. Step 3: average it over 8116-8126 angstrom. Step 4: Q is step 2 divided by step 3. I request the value 0.93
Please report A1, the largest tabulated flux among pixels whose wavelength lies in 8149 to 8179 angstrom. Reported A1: 0.576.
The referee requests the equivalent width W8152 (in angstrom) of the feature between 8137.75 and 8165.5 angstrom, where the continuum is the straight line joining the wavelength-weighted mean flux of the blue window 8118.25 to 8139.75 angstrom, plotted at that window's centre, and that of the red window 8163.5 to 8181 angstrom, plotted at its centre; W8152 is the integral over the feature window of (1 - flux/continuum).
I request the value 2.0 angstrom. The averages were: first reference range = 0.509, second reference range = 0.52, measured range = 0.477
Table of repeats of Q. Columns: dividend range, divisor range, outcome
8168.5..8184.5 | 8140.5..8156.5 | 1.08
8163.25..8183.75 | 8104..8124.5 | 1.02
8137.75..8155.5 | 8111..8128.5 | 0.95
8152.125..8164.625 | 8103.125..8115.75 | 0.89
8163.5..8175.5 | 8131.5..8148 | 1.02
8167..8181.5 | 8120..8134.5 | 1.04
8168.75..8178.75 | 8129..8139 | 1.01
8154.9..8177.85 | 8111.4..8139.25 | 0.95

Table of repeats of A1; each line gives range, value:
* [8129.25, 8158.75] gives 0.56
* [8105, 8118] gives 0.631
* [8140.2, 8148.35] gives 0.542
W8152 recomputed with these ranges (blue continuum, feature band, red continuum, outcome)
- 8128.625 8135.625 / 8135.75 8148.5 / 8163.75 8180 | 0.5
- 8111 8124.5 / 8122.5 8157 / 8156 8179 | 0.8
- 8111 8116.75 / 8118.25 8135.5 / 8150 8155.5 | 0.1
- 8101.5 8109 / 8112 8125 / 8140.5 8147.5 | 0.1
